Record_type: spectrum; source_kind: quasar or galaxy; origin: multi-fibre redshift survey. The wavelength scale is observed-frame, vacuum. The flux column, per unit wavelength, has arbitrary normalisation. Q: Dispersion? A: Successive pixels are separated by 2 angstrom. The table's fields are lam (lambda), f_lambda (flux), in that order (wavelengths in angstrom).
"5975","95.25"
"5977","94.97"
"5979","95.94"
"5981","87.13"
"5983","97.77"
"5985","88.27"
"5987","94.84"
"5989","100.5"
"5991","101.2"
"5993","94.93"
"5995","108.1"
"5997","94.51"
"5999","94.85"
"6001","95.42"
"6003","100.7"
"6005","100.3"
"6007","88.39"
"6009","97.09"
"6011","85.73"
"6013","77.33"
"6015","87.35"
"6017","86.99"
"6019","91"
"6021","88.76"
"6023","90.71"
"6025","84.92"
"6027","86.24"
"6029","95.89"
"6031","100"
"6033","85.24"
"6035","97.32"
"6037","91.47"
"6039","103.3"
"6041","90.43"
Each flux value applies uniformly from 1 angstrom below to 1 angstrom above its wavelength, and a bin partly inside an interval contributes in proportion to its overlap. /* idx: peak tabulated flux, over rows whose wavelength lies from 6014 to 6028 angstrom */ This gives 91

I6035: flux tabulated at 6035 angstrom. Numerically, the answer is 97.32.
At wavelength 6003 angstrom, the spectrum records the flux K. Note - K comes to 100.7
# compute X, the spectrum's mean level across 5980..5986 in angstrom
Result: 91.1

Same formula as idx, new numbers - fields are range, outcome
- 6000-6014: 100.7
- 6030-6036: 100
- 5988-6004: 108.1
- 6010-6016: 87.35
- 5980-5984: 97.77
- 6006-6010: 97.09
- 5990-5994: 101.2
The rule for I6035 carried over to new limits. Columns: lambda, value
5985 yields 88.27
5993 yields 94.93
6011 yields 85.73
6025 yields 84.92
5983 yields 97.77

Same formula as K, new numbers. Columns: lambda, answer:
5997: 94.51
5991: 101.2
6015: 87.35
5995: 108.1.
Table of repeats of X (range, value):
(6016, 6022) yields 88.9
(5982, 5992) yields 96.5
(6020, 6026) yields 88.1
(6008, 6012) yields 91.4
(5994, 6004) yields 98.7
